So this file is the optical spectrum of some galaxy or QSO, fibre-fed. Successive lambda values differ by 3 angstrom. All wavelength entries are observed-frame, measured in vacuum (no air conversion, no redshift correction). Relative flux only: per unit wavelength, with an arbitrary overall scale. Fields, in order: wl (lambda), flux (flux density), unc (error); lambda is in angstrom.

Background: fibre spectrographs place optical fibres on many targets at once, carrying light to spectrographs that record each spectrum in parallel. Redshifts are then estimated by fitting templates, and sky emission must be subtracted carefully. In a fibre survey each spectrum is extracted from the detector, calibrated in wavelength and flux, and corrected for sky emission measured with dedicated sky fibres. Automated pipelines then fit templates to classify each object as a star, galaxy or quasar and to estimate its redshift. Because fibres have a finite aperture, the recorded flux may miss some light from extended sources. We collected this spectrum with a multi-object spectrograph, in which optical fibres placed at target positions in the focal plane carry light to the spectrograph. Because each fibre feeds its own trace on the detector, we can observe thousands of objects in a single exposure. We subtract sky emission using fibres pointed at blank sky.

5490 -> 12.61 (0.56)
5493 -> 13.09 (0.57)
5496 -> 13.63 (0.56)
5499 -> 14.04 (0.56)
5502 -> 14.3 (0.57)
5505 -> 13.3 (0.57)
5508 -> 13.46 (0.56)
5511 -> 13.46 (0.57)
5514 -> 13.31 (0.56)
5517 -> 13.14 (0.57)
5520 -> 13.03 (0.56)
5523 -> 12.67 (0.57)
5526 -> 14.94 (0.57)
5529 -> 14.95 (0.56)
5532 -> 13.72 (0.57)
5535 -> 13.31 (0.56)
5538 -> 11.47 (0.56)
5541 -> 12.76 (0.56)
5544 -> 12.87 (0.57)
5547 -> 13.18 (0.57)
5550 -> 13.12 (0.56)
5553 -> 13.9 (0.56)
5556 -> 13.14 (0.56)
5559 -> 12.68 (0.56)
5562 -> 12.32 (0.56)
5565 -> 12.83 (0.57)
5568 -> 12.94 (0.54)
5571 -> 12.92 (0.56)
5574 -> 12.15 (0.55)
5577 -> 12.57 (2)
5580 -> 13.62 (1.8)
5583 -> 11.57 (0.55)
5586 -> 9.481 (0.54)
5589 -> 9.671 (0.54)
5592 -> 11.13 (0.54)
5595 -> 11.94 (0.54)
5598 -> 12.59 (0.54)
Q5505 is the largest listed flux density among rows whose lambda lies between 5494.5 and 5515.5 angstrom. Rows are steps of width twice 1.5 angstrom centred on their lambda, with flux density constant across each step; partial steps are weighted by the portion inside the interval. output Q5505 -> 14.3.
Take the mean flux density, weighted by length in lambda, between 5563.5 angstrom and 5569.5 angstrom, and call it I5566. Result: 12.9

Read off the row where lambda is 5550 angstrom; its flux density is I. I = 13.12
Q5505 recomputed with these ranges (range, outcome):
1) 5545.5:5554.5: 13.9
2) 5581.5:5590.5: 11.57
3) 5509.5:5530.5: 14.95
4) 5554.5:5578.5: 13.14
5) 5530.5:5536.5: 13.72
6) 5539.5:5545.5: 12.87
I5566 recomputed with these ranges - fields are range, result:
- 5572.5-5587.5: 11.9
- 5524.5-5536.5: 14.2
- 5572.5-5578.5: 12.4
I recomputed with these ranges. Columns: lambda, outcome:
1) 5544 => 12.87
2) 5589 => 9.671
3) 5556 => 13.14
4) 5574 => 12.15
